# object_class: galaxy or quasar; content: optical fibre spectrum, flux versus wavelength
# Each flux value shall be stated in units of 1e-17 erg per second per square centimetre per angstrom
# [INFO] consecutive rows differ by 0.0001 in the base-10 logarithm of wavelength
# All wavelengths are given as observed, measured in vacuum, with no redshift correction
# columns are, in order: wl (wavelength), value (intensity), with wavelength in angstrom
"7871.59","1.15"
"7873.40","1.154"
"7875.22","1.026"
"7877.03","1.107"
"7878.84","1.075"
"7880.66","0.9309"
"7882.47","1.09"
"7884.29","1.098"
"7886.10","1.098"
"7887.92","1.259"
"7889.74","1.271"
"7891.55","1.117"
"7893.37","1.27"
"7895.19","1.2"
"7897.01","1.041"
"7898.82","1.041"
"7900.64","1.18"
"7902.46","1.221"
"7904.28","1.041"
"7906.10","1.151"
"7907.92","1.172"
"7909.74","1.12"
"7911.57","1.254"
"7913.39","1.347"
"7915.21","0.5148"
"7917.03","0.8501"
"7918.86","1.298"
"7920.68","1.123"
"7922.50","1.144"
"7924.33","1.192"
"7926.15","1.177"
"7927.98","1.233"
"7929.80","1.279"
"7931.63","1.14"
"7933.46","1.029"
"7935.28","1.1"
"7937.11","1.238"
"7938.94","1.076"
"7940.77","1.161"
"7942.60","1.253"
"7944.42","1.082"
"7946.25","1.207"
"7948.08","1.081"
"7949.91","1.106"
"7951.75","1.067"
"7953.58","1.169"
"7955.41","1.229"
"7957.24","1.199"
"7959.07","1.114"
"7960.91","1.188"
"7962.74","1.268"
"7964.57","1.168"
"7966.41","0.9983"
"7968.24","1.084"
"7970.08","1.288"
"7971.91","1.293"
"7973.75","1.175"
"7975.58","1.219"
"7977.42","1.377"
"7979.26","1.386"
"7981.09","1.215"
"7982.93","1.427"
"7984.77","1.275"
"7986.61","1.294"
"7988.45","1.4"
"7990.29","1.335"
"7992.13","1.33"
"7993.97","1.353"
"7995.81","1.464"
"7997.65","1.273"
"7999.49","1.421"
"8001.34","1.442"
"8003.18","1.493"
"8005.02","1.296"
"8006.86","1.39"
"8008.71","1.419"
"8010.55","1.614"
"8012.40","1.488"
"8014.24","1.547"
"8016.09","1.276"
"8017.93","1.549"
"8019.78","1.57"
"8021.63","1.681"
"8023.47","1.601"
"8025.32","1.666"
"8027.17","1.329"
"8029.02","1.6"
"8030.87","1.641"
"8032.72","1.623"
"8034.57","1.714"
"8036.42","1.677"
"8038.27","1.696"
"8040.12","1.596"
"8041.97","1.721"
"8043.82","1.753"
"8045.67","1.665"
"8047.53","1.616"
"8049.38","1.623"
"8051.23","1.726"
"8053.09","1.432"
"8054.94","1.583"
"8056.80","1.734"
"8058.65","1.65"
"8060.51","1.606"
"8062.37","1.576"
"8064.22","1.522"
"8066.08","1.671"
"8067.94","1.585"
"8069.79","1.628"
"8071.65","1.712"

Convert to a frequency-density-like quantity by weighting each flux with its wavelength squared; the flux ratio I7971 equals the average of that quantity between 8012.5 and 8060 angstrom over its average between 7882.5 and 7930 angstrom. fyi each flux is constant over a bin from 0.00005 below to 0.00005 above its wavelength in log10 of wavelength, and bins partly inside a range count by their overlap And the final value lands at 1.46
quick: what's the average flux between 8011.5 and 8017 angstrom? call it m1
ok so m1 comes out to 1.44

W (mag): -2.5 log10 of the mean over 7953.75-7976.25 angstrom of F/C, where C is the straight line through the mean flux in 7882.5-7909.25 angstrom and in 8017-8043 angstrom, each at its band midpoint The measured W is 0.175 mag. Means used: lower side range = 1.15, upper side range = 1.62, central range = 1.18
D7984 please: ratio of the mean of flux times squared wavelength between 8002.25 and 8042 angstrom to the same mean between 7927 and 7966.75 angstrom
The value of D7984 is 1.37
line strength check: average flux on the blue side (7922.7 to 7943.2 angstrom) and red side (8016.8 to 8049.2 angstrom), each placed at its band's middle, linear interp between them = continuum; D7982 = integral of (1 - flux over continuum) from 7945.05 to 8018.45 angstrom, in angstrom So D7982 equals 5.2 angstrom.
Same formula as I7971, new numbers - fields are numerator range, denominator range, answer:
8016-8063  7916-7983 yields 1.41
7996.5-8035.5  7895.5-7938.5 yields 1.37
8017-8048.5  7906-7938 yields 1.48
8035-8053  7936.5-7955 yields 1.49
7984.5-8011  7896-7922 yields 1.29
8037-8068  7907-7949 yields 1.49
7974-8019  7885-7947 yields 1.24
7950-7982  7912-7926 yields 1.12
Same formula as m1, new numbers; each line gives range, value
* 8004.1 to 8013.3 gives 1.44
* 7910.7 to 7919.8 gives 1.05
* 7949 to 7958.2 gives 1.15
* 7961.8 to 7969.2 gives 1.13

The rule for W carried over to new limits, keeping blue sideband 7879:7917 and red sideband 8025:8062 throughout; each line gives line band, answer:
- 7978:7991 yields 0.069 mag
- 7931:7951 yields 0.121 mag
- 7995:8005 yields 0.052 mag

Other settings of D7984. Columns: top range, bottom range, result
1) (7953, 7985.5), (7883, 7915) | 1.08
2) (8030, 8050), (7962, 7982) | 1.38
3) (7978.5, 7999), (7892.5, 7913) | 1.18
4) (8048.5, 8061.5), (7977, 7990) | 1.23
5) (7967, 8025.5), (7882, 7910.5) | 1.24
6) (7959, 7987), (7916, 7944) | 1.09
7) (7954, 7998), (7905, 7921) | 1.18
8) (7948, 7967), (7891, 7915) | 1.02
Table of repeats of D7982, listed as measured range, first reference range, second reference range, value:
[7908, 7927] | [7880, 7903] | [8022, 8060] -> 1.9 angstrom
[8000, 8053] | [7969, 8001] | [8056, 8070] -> -3.0 angstrom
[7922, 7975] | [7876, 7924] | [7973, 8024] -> 3.9 angstrom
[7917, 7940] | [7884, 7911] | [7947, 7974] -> 0.0 angstrom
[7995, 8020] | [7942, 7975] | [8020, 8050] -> 0.4 angstrom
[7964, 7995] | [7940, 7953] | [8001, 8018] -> 0.7 angstrom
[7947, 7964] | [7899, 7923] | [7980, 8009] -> 1.2 angstrom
